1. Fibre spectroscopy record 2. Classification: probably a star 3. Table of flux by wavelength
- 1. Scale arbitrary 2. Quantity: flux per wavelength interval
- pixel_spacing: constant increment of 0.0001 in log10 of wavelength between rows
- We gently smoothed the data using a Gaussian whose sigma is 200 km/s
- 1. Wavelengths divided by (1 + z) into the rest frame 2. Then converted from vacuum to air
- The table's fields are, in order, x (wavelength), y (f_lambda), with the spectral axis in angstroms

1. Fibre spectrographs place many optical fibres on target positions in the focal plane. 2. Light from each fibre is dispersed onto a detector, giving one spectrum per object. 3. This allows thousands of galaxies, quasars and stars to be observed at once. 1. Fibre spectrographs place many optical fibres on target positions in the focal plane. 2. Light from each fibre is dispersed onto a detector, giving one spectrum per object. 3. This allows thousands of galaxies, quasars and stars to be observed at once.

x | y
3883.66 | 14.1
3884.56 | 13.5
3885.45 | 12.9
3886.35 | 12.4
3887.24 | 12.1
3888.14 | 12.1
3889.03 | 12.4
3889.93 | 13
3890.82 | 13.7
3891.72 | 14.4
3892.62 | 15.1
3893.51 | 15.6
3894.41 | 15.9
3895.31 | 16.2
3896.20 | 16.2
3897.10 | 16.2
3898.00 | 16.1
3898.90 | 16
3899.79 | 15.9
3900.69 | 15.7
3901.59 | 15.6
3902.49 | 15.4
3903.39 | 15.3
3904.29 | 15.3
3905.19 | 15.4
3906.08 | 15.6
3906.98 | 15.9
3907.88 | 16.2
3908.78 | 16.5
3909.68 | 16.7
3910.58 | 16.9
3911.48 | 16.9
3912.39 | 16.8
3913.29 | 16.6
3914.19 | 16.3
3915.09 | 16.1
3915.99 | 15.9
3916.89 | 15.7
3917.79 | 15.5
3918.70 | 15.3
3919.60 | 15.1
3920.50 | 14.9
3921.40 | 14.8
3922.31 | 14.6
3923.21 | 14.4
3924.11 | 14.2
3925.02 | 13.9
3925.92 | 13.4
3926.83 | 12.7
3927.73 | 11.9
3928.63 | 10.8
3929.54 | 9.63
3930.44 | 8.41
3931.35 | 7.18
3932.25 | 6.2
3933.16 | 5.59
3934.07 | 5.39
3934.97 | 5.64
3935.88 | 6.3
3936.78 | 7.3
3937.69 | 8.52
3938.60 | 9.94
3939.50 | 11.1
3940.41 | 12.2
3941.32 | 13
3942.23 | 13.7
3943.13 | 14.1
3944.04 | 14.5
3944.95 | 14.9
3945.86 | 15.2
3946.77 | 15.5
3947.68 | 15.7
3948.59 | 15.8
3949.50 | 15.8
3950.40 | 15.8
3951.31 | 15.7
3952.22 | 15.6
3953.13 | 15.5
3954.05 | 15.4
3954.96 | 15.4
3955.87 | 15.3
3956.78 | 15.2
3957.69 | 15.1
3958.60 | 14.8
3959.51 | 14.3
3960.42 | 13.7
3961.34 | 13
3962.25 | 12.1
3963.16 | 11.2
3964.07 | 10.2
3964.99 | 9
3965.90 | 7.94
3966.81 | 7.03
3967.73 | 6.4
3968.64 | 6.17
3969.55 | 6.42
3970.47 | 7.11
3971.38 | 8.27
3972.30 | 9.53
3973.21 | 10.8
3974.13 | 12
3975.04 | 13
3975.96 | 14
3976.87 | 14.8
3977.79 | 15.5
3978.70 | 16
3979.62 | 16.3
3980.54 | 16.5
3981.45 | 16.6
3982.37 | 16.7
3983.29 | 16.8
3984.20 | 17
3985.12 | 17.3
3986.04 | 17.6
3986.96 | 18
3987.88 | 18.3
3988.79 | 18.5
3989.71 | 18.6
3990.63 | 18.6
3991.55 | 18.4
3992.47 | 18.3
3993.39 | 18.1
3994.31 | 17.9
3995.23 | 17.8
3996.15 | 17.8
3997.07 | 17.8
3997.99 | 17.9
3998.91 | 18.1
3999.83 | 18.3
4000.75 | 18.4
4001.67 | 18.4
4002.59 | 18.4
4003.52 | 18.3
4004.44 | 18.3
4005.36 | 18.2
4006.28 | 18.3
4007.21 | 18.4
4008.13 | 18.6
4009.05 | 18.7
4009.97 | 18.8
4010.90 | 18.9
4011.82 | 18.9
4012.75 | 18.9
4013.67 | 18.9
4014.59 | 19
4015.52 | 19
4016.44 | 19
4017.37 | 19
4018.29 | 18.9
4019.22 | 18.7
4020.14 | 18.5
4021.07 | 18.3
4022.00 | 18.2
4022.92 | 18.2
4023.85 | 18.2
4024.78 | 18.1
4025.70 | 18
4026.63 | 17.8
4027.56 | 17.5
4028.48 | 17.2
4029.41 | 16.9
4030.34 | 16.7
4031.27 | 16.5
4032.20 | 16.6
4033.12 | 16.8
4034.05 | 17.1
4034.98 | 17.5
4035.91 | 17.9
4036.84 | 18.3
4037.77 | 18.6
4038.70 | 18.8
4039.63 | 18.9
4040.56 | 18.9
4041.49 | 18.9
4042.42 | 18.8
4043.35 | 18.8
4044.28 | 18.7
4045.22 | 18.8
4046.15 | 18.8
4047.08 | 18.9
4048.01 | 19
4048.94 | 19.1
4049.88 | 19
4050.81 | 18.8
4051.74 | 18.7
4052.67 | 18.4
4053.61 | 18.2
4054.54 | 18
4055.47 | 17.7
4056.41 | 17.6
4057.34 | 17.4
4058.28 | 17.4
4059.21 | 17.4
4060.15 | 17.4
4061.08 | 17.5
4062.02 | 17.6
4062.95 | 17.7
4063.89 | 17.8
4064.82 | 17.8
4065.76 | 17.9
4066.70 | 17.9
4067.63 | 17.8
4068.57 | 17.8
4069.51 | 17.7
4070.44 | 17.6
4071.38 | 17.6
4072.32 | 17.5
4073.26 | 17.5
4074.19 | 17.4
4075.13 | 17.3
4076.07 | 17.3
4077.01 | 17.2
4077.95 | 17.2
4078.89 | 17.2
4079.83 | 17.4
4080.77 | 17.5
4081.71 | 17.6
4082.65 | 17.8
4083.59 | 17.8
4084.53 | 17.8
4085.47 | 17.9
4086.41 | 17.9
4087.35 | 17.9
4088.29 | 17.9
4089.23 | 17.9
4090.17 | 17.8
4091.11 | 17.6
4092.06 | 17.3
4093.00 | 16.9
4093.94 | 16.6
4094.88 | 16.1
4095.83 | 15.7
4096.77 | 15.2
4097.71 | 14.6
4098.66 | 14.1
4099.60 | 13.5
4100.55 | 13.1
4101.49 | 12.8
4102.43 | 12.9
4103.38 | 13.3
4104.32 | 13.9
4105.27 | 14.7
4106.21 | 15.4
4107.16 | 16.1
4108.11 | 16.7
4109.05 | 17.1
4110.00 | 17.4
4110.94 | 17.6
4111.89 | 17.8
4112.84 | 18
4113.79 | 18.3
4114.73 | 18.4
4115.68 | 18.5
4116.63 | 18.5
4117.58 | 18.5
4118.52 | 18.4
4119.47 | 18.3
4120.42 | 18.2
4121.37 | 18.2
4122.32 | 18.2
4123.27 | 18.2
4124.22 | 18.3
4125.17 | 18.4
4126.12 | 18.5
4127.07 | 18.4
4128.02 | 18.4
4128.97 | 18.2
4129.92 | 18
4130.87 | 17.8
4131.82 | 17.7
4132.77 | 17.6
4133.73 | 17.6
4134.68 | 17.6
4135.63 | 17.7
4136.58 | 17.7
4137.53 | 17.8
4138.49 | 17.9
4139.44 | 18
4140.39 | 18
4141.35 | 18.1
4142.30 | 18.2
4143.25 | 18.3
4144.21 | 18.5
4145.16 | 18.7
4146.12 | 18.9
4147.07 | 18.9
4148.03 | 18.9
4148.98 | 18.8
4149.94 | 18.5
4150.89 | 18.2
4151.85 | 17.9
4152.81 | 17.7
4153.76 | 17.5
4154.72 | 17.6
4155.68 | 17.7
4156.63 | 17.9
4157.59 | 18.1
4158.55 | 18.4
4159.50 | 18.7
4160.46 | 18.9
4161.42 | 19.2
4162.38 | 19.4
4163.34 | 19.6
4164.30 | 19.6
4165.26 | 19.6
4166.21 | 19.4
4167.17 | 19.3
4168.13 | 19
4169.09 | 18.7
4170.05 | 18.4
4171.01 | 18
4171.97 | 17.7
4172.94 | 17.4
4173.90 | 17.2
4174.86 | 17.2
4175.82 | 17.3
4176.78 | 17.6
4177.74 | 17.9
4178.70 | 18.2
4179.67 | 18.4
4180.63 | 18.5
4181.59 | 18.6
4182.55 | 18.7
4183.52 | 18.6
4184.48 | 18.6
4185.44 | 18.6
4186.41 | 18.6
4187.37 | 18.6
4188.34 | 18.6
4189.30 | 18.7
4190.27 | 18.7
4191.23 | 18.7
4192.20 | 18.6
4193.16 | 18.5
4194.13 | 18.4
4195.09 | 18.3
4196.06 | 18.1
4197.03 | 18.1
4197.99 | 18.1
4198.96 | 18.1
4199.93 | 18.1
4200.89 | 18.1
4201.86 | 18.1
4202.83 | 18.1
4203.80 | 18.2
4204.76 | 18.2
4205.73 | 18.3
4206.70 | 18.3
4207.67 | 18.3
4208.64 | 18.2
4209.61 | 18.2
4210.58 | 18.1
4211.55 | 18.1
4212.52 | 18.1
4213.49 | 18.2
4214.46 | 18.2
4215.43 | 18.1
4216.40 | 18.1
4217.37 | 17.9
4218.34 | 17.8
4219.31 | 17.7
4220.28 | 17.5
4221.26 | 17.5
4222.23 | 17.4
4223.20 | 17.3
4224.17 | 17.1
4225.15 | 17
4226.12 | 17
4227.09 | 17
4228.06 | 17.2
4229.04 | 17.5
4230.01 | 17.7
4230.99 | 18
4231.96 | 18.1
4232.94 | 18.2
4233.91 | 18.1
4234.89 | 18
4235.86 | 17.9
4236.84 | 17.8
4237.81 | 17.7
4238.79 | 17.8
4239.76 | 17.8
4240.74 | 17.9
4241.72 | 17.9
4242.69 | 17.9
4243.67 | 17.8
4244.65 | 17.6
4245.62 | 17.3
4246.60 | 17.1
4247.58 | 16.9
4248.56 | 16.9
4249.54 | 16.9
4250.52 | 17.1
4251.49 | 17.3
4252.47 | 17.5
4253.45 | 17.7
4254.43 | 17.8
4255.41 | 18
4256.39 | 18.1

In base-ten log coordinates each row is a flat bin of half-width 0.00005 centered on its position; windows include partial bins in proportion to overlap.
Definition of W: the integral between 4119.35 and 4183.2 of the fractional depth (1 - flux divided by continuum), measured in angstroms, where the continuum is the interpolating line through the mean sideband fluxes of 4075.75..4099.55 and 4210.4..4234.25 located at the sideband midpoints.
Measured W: -3.5 angstroms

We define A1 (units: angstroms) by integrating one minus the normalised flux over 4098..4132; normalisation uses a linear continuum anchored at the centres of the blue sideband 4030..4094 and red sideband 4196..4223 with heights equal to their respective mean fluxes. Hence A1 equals 1.89 angstroms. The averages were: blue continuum 17.9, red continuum 18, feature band 16.9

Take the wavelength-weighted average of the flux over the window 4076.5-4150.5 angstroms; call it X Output 17.3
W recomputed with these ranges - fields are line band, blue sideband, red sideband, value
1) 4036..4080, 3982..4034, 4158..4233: 0.2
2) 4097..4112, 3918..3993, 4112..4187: 1.8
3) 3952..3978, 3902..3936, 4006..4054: 6.1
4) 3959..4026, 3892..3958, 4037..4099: -0.6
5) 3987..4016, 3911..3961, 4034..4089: -5.0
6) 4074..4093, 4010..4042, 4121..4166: 0.7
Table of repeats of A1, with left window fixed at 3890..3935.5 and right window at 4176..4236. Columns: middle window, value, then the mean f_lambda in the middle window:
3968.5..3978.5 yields 2.6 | 11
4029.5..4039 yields -1.0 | 17.4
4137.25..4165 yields -1.8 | 18.4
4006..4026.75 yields -4.2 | 18.6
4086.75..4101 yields 0.3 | 16.2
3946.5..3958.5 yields -0.7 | 15.5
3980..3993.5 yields -2.3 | 17.7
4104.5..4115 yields -0.1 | 16.9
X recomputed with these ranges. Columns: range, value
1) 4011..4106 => 17.5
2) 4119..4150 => 18.2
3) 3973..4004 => 17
